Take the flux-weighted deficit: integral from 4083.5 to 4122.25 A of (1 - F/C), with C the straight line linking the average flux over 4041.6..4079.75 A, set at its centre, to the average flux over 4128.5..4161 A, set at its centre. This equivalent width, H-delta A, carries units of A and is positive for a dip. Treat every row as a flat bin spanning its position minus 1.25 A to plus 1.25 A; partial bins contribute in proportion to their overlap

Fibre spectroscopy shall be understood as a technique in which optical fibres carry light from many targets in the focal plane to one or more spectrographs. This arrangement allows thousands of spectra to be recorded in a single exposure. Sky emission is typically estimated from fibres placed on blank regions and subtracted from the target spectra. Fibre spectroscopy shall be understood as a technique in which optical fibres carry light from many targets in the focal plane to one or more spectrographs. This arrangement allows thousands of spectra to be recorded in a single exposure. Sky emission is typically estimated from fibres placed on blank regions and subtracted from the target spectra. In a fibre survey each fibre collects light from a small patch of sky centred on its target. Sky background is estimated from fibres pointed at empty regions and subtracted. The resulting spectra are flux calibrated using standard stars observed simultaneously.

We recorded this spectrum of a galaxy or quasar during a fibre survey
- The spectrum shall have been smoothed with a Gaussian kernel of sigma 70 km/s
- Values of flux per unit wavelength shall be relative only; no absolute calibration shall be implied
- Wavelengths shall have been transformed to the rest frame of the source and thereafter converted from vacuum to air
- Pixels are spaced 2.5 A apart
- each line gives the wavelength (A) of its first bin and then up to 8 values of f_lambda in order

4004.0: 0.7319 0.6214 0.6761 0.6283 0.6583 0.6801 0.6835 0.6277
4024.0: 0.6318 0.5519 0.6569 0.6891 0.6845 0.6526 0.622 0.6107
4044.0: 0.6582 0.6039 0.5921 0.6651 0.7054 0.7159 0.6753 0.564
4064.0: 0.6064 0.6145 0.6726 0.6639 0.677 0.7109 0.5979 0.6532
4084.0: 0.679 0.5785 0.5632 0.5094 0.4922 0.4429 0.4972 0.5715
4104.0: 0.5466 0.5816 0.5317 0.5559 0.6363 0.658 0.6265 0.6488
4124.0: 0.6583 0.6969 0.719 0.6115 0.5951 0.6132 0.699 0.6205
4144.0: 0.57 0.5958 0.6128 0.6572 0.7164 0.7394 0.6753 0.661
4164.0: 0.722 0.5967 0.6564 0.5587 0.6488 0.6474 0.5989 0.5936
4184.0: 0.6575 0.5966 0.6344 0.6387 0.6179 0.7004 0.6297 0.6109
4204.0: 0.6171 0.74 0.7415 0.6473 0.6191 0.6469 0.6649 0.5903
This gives 4.8 A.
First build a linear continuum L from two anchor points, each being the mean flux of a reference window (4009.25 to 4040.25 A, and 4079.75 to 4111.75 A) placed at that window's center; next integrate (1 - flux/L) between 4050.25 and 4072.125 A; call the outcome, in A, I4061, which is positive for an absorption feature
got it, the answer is -1.9 A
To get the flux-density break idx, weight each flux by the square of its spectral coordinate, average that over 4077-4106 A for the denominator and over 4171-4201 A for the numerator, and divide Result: 1.17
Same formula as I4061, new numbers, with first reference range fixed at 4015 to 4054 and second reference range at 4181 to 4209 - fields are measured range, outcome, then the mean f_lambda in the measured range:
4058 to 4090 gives 0.4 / 0.635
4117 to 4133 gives -0.4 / 0.659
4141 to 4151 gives 0.7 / 0.603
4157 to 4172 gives -0.2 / 0.654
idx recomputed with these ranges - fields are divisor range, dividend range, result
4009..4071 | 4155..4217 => 1.08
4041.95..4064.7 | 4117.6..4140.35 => 1.05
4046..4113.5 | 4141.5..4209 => 1.12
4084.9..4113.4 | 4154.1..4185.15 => 1.25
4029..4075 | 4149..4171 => 1.09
